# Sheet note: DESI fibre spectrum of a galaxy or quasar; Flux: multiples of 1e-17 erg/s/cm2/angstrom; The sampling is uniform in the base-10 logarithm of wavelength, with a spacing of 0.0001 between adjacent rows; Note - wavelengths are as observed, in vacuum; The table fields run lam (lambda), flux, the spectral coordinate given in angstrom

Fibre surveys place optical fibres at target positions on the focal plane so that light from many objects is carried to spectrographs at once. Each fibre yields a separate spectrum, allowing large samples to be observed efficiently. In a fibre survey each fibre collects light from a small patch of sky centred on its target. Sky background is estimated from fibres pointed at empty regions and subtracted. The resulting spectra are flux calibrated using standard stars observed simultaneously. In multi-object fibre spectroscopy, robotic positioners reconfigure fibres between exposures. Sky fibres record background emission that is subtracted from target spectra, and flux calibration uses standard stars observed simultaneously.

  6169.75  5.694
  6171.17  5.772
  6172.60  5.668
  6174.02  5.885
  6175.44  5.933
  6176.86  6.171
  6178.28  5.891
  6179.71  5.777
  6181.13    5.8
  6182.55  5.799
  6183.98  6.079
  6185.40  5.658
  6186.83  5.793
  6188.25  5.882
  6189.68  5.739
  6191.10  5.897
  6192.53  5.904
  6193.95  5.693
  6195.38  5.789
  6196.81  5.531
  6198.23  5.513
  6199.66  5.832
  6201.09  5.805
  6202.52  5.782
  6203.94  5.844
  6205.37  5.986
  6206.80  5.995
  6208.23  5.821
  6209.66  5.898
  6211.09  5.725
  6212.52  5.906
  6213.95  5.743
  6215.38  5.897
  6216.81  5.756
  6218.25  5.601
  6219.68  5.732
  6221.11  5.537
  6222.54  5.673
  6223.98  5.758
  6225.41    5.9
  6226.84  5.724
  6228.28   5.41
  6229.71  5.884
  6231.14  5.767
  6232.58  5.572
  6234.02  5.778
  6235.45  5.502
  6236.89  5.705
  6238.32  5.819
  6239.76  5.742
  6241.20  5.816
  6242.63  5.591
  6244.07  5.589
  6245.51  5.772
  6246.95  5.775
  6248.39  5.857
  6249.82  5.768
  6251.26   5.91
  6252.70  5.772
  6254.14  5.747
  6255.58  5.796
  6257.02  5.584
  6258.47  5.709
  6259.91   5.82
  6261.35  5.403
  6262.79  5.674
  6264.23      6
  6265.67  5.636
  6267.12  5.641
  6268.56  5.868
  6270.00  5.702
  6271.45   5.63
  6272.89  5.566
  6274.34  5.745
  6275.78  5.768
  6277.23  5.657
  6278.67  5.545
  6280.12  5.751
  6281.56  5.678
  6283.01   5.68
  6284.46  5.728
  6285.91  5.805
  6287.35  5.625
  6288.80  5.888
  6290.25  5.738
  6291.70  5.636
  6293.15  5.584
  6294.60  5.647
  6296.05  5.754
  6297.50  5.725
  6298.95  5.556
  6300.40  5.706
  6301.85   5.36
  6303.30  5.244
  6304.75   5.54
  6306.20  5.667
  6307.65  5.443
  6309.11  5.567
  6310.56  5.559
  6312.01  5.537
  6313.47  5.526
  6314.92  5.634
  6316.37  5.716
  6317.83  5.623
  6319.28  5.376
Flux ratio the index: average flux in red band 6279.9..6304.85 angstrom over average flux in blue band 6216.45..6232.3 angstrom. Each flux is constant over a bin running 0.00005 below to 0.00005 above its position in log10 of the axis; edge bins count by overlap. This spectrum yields 0.99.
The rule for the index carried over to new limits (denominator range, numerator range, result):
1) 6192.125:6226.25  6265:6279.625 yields 0.98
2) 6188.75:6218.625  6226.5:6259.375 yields 0.99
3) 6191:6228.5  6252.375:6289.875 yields 0.99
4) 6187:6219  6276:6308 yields 0.97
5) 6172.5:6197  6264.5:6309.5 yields 0.97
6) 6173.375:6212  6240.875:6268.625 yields 0.98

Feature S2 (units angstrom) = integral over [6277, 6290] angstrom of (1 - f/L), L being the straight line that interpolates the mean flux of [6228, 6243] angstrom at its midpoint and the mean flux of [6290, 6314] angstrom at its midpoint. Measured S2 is -0.2 angstrom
